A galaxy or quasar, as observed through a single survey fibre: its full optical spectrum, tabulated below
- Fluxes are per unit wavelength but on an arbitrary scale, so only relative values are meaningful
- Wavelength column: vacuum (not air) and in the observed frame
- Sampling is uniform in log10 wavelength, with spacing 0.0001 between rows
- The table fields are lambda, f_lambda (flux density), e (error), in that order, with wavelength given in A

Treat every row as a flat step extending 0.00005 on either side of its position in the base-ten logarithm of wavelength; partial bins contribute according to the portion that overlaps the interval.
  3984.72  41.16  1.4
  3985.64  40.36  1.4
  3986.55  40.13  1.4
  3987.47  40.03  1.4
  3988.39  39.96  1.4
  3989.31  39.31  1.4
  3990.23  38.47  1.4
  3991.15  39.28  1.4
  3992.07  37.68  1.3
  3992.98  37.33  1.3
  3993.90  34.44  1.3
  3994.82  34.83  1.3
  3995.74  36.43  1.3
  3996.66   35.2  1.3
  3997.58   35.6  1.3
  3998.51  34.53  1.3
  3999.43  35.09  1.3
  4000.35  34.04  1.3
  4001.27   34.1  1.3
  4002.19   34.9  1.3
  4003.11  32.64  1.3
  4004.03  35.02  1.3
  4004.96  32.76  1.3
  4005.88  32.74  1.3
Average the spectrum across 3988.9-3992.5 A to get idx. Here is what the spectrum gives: 38.6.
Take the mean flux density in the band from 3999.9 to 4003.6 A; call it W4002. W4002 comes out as 34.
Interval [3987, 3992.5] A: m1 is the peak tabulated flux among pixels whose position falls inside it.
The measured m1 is 40.03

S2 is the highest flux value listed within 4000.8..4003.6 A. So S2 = 34.9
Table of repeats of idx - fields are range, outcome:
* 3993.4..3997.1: 35.2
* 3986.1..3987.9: 40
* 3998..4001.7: 34.4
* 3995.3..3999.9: 35.3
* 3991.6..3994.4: 36.6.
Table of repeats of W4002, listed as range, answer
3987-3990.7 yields 39.4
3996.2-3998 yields 35.4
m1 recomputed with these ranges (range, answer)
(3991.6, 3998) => 37.68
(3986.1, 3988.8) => 40.13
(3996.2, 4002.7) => 35.6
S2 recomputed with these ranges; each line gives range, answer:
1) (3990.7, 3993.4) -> 39.28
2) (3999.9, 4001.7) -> 34.1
